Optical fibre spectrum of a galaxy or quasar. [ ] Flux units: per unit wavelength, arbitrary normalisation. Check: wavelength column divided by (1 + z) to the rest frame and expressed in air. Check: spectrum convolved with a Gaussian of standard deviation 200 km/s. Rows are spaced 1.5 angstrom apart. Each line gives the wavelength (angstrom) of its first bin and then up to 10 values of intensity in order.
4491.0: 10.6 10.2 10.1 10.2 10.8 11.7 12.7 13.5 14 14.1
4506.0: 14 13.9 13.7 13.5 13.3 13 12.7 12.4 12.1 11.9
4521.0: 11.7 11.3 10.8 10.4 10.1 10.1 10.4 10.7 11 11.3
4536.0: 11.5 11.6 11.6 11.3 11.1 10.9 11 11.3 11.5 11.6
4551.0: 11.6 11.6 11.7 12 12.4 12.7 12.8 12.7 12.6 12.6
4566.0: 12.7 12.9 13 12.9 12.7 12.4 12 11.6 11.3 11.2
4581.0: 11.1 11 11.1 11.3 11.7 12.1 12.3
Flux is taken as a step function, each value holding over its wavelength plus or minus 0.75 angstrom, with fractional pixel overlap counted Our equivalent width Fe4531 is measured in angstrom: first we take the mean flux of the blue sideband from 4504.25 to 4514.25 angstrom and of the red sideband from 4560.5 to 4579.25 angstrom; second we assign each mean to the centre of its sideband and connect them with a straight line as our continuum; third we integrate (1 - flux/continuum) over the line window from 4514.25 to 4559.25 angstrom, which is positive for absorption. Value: 5.71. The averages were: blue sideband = 13.6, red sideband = 12.4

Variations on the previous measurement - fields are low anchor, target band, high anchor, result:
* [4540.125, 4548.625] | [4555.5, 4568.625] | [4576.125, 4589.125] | -1.6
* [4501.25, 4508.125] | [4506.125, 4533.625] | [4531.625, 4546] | 1.9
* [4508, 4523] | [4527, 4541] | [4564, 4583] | 1.6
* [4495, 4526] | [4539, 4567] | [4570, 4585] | 0.2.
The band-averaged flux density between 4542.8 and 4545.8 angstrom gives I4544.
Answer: 11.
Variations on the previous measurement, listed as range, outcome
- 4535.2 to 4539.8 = 11.6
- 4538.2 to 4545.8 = 11.2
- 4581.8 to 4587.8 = 11.3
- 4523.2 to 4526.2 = 10.6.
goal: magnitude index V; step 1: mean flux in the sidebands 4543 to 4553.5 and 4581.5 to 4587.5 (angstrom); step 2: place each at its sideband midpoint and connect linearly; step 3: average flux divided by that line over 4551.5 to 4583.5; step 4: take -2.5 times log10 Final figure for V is -0.080 mag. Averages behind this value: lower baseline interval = 11.4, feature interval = 12.2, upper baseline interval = 11.2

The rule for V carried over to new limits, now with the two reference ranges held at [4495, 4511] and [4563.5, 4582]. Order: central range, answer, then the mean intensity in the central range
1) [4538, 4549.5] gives 0.11 mag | 11.3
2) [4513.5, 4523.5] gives 0.06 mag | 12.1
